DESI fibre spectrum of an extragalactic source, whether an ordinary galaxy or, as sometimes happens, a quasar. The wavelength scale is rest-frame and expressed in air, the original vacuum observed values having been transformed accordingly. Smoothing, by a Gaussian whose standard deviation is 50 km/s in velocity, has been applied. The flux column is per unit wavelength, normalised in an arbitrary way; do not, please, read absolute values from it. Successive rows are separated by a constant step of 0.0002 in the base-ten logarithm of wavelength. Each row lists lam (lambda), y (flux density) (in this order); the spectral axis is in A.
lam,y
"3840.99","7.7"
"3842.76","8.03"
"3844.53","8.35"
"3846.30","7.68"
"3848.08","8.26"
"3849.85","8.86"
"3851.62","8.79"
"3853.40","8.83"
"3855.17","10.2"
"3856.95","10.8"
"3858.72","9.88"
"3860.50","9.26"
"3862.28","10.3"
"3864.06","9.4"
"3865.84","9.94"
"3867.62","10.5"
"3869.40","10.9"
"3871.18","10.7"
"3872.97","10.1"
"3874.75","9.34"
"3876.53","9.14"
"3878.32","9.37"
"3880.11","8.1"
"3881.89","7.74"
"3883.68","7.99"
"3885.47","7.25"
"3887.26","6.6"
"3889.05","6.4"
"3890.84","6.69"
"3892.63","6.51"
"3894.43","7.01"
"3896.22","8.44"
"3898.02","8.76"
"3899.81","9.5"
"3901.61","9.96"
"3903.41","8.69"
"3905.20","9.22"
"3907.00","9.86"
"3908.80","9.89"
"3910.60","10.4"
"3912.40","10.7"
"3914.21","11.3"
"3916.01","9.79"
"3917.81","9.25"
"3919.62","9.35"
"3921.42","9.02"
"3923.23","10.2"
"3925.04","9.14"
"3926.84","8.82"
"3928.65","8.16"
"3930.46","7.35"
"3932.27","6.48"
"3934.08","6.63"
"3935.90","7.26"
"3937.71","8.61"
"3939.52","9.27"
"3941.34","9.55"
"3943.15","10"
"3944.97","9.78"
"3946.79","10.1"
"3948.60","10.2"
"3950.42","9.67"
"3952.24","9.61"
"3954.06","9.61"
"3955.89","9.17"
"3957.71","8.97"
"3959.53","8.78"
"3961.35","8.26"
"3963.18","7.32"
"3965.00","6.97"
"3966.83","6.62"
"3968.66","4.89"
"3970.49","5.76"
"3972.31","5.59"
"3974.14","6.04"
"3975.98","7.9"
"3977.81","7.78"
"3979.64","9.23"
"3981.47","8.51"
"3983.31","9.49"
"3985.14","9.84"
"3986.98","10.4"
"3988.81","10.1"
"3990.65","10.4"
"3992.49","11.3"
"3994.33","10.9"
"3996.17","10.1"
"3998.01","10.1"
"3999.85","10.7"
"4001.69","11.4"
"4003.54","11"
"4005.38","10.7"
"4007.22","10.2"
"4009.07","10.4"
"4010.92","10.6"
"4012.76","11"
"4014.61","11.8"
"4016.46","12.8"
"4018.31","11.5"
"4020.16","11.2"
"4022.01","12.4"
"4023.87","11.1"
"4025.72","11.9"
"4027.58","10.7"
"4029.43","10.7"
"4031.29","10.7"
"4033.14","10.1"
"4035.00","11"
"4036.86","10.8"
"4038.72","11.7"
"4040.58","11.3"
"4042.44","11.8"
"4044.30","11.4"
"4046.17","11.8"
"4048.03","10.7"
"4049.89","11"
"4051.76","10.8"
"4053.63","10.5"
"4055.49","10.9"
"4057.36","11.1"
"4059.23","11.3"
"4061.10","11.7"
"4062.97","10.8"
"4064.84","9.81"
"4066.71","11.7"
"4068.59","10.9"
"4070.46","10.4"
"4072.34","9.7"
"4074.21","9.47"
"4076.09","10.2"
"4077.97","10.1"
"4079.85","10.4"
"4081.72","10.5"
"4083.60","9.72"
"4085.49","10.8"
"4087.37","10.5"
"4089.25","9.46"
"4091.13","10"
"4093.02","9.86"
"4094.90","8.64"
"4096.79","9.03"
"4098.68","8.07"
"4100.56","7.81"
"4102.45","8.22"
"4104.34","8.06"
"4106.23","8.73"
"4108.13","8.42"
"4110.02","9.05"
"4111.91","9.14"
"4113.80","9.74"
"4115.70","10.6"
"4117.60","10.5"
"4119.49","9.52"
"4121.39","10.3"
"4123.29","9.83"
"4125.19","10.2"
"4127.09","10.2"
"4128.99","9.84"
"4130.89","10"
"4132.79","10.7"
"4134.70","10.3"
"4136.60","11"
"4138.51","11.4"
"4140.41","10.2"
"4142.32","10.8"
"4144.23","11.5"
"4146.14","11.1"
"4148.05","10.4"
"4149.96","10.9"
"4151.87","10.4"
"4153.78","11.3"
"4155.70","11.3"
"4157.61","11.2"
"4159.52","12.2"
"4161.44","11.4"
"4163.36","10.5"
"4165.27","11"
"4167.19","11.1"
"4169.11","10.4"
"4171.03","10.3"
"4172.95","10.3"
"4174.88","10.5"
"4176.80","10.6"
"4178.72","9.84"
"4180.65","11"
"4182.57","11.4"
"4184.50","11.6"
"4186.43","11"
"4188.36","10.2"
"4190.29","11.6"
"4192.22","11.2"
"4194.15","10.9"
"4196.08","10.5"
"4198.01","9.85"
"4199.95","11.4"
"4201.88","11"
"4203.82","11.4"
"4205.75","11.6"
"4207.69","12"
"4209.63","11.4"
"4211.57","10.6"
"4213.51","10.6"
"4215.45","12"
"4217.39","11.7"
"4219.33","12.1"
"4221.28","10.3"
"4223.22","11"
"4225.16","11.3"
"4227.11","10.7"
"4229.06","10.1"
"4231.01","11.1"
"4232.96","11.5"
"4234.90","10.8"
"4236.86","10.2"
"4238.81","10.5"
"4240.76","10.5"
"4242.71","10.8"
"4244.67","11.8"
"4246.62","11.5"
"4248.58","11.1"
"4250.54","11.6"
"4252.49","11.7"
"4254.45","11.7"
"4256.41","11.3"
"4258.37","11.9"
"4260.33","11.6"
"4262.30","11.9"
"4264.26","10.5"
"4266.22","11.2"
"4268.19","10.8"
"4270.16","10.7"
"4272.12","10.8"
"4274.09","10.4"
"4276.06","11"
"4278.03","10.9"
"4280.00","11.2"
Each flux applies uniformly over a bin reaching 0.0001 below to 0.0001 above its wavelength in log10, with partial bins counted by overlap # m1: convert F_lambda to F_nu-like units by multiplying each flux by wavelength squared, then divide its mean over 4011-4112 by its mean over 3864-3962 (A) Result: 1.25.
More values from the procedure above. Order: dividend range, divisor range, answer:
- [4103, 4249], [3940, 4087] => 1.15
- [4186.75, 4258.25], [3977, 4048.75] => 1.14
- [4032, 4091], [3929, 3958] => 1.28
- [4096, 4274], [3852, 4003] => 1.35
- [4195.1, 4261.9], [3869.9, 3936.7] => 1.51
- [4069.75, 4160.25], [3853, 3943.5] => 1.25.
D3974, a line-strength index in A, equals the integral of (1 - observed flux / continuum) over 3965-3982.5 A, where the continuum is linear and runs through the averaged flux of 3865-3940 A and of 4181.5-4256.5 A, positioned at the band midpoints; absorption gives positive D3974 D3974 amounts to 4.5 A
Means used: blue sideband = 8.81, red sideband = 11.1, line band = 6.94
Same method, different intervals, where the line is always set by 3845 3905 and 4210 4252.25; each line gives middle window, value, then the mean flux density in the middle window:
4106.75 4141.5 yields 1.2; 10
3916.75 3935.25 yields 1.5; 8.43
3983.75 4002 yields -1.7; 10.5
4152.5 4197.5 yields -0.9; 10.9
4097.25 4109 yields 2.3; 8.25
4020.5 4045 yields -3.4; 11.2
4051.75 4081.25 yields -1.7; 10.6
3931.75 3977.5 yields 5.9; 8.13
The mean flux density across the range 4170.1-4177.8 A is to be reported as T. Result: 10.4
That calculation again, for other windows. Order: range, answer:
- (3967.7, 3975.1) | 5.58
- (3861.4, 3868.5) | 10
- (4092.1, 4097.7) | 9.18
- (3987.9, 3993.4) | 10.6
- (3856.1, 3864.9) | 9.93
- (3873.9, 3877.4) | 9.25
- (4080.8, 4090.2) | 10.2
